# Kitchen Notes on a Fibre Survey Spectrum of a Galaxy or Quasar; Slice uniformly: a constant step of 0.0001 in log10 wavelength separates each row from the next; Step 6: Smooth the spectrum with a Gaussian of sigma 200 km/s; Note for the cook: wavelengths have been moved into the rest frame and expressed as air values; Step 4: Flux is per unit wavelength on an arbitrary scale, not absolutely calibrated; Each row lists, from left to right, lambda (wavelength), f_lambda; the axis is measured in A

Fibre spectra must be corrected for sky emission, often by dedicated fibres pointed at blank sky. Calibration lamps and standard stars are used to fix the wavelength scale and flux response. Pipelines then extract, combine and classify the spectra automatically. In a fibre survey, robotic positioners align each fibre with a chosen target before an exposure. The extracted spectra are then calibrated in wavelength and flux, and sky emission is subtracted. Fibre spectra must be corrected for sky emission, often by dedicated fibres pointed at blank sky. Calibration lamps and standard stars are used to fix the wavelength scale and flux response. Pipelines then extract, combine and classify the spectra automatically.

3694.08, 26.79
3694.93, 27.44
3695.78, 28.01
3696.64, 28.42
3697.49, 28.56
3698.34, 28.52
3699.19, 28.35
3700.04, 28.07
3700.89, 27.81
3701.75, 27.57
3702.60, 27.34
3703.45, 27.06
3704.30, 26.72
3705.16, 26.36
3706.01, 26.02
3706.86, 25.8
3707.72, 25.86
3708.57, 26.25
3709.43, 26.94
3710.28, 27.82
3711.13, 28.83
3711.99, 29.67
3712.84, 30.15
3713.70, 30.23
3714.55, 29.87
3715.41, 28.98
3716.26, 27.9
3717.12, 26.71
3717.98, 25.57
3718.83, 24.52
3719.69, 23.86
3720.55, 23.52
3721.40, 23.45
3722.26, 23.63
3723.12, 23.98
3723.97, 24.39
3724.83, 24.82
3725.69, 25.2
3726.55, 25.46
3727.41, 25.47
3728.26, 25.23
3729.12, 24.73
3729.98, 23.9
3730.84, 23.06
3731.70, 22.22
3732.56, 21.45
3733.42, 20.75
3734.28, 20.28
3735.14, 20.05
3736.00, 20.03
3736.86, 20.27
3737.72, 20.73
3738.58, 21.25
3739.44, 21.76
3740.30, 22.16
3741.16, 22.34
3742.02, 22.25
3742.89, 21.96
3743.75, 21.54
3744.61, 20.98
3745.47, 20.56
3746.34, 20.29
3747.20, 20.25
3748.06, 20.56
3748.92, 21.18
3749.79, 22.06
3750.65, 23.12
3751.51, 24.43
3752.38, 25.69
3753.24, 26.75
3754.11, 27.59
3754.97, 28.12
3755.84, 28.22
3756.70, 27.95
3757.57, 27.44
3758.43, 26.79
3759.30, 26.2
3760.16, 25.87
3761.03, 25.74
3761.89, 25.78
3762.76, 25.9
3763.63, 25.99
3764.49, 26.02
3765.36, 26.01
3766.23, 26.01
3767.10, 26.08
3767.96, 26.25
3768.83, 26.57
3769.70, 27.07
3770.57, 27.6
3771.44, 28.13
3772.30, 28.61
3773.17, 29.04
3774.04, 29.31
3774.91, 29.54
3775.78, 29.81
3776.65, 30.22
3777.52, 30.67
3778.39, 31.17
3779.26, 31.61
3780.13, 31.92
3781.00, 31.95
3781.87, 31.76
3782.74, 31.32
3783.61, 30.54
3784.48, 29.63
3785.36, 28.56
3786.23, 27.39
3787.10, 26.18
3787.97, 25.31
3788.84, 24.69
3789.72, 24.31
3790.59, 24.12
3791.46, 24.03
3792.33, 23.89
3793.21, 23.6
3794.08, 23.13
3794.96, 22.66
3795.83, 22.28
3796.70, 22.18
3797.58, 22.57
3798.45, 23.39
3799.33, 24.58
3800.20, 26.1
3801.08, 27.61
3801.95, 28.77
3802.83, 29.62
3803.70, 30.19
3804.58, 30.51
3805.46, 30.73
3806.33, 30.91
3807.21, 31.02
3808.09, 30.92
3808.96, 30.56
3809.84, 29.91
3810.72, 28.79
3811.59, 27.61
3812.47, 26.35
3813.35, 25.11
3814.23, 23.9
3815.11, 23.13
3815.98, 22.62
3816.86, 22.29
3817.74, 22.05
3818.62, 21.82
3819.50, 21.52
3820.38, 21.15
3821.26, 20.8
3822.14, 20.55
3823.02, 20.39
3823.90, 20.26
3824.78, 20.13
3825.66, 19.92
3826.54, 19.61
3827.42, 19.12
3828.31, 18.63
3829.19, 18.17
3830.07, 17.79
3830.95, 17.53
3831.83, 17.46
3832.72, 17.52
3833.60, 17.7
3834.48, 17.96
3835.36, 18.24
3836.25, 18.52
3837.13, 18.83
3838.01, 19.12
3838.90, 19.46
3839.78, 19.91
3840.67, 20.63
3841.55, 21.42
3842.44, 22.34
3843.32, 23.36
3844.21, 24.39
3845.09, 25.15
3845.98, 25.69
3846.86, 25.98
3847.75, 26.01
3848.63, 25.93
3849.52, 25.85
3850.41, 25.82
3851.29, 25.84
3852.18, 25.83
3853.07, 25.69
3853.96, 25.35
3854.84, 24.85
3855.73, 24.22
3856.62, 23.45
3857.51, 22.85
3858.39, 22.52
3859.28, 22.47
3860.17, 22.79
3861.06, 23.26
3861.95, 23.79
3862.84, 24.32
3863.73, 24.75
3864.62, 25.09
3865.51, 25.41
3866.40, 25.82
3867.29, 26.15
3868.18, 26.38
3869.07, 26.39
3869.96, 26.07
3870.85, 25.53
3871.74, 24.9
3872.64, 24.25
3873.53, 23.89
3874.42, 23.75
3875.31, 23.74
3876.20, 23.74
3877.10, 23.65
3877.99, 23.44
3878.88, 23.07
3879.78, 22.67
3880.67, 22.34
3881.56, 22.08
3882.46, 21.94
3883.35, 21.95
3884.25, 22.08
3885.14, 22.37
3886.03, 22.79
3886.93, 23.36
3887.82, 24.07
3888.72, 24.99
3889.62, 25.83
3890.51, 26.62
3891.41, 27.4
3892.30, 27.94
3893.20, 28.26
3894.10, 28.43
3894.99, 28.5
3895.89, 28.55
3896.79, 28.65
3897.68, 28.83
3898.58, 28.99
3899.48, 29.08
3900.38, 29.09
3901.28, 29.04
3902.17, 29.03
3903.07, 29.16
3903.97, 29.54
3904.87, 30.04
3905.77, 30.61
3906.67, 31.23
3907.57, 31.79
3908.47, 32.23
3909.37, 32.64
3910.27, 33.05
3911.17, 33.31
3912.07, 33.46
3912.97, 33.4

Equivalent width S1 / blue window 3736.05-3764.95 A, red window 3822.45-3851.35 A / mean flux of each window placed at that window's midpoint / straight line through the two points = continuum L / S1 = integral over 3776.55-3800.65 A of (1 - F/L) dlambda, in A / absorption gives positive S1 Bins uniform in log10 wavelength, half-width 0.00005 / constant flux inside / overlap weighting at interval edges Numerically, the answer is -4.4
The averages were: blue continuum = 23.8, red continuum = 21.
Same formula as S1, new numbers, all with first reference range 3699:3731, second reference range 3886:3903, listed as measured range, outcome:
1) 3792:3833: 4.8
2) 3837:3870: 3.8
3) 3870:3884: 2.0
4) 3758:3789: -1.6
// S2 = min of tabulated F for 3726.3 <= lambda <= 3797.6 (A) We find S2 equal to 20.03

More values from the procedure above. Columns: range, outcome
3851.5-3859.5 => 22.47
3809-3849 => 17.46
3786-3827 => 19.61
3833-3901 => 17.7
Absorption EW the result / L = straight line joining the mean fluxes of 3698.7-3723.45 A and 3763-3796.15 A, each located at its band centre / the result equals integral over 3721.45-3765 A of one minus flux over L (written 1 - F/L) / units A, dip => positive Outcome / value 5.60 A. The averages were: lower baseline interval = 26.9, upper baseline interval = 27.5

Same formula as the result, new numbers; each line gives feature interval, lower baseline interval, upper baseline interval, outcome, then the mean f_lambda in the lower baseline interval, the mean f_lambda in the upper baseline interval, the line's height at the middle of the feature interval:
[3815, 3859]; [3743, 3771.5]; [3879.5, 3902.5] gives 6.7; 25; 26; 25.6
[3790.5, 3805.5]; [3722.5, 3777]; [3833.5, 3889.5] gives -0.8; 24.6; 23.5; 24.1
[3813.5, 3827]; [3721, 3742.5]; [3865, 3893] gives 1.3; 22.7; 24.4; 23.7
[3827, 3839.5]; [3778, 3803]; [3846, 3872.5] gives 3.6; 26.7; 24.9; 25.6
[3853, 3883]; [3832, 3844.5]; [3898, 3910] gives 0.4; 19.8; 30.2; 24.5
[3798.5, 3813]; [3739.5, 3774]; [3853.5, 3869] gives -2.4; 25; 24.4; 24.7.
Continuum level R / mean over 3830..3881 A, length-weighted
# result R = 23.2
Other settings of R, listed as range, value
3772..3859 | 24.7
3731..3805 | 25.5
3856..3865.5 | 23.6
